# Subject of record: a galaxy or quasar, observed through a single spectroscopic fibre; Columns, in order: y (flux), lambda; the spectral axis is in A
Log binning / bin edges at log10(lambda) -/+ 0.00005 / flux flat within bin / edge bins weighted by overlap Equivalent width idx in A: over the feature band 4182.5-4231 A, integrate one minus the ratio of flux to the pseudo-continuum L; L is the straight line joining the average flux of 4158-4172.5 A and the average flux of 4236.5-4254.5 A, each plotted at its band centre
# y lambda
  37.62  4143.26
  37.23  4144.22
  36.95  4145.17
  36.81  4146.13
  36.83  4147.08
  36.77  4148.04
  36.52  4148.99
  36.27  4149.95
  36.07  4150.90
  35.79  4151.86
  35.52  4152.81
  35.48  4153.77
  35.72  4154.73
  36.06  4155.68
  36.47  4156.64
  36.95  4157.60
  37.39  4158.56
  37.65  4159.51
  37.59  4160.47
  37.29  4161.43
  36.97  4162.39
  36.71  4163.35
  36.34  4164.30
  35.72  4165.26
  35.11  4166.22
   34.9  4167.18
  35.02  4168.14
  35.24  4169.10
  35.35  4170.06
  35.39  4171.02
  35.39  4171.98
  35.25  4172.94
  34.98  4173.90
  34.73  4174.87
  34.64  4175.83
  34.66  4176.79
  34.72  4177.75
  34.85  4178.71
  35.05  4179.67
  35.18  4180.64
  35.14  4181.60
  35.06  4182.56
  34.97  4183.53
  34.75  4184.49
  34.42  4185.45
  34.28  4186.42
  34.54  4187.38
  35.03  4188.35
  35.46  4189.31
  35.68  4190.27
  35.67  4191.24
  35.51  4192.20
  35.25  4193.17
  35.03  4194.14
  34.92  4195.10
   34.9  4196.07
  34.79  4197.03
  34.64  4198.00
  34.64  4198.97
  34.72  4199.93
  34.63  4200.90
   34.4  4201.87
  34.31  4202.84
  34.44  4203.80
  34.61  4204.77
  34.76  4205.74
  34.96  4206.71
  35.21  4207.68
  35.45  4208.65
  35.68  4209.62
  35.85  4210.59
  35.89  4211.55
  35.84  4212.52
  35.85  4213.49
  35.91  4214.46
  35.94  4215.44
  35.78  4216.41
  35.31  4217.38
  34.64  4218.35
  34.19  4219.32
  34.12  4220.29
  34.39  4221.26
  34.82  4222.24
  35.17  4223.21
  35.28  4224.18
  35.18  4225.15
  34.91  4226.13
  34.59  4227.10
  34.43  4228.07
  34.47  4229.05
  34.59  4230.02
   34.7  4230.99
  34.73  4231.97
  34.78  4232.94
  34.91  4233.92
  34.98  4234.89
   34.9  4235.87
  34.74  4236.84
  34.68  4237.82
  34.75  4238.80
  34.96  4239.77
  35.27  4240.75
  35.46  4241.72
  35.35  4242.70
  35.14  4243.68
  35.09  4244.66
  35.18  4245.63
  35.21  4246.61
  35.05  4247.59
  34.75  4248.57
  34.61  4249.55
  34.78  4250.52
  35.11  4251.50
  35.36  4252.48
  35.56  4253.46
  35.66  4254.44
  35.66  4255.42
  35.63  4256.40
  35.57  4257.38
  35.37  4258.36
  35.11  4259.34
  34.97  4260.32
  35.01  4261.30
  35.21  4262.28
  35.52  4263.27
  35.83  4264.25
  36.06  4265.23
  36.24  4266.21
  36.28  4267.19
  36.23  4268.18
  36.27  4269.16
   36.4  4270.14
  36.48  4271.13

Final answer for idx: 0.8 A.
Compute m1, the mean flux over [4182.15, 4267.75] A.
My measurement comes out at 35.1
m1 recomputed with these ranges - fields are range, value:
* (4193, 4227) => 35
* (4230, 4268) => 35.2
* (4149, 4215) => 35.4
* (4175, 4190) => 34.9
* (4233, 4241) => 34.9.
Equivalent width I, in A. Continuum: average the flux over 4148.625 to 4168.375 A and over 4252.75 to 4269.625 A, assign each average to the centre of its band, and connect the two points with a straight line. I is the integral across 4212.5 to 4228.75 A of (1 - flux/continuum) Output 0.4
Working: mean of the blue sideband 36.3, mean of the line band 35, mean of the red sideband 35.6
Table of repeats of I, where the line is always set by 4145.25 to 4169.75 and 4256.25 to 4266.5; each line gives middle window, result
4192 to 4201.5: 0.3 A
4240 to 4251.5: 0.2 A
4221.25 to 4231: 0.3 A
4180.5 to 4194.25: 0.4 A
